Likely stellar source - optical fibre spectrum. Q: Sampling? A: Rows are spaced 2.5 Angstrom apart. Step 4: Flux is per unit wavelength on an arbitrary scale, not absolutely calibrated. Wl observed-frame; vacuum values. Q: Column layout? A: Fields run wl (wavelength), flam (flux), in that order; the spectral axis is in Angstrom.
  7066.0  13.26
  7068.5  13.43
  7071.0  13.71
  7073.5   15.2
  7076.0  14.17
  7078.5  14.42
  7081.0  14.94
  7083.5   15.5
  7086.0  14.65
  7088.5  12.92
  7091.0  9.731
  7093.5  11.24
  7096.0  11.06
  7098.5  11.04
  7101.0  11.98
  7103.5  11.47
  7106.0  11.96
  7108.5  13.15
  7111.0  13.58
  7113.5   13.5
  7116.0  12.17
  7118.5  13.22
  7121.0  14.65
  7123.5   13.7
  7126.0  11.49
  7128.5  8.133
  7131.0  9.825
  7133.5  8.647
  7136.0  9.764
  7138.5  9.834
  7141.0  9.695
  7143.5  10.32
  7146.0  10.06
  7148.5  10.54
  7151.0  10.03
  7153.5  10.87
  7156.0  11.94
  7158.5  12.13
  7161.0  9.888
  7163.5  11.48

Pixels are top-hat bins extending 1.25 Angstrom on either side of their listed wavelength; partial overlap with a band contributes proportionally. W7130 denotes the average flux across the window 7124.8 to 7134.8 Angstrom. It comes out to 9.52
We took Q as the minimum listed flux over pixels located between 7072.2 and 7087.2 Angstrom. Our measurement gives 14.17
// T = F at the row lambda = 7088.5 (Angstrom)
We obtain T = 12.92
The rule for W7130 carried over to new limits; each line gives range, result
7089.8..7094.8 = 10.5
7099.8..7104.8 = 11.7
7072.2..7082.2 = 14.7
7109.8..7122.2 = 13.4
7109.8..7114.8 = 13.5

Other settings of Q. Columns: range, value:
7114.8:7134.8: 8.133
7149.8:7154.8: 10.03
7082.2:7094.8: 9.731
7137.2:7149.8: 9.695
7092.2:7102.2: 11.04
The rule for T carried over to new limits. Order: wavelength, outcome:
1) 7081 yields 14.94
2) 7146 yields 10.06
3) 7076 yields 14.17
